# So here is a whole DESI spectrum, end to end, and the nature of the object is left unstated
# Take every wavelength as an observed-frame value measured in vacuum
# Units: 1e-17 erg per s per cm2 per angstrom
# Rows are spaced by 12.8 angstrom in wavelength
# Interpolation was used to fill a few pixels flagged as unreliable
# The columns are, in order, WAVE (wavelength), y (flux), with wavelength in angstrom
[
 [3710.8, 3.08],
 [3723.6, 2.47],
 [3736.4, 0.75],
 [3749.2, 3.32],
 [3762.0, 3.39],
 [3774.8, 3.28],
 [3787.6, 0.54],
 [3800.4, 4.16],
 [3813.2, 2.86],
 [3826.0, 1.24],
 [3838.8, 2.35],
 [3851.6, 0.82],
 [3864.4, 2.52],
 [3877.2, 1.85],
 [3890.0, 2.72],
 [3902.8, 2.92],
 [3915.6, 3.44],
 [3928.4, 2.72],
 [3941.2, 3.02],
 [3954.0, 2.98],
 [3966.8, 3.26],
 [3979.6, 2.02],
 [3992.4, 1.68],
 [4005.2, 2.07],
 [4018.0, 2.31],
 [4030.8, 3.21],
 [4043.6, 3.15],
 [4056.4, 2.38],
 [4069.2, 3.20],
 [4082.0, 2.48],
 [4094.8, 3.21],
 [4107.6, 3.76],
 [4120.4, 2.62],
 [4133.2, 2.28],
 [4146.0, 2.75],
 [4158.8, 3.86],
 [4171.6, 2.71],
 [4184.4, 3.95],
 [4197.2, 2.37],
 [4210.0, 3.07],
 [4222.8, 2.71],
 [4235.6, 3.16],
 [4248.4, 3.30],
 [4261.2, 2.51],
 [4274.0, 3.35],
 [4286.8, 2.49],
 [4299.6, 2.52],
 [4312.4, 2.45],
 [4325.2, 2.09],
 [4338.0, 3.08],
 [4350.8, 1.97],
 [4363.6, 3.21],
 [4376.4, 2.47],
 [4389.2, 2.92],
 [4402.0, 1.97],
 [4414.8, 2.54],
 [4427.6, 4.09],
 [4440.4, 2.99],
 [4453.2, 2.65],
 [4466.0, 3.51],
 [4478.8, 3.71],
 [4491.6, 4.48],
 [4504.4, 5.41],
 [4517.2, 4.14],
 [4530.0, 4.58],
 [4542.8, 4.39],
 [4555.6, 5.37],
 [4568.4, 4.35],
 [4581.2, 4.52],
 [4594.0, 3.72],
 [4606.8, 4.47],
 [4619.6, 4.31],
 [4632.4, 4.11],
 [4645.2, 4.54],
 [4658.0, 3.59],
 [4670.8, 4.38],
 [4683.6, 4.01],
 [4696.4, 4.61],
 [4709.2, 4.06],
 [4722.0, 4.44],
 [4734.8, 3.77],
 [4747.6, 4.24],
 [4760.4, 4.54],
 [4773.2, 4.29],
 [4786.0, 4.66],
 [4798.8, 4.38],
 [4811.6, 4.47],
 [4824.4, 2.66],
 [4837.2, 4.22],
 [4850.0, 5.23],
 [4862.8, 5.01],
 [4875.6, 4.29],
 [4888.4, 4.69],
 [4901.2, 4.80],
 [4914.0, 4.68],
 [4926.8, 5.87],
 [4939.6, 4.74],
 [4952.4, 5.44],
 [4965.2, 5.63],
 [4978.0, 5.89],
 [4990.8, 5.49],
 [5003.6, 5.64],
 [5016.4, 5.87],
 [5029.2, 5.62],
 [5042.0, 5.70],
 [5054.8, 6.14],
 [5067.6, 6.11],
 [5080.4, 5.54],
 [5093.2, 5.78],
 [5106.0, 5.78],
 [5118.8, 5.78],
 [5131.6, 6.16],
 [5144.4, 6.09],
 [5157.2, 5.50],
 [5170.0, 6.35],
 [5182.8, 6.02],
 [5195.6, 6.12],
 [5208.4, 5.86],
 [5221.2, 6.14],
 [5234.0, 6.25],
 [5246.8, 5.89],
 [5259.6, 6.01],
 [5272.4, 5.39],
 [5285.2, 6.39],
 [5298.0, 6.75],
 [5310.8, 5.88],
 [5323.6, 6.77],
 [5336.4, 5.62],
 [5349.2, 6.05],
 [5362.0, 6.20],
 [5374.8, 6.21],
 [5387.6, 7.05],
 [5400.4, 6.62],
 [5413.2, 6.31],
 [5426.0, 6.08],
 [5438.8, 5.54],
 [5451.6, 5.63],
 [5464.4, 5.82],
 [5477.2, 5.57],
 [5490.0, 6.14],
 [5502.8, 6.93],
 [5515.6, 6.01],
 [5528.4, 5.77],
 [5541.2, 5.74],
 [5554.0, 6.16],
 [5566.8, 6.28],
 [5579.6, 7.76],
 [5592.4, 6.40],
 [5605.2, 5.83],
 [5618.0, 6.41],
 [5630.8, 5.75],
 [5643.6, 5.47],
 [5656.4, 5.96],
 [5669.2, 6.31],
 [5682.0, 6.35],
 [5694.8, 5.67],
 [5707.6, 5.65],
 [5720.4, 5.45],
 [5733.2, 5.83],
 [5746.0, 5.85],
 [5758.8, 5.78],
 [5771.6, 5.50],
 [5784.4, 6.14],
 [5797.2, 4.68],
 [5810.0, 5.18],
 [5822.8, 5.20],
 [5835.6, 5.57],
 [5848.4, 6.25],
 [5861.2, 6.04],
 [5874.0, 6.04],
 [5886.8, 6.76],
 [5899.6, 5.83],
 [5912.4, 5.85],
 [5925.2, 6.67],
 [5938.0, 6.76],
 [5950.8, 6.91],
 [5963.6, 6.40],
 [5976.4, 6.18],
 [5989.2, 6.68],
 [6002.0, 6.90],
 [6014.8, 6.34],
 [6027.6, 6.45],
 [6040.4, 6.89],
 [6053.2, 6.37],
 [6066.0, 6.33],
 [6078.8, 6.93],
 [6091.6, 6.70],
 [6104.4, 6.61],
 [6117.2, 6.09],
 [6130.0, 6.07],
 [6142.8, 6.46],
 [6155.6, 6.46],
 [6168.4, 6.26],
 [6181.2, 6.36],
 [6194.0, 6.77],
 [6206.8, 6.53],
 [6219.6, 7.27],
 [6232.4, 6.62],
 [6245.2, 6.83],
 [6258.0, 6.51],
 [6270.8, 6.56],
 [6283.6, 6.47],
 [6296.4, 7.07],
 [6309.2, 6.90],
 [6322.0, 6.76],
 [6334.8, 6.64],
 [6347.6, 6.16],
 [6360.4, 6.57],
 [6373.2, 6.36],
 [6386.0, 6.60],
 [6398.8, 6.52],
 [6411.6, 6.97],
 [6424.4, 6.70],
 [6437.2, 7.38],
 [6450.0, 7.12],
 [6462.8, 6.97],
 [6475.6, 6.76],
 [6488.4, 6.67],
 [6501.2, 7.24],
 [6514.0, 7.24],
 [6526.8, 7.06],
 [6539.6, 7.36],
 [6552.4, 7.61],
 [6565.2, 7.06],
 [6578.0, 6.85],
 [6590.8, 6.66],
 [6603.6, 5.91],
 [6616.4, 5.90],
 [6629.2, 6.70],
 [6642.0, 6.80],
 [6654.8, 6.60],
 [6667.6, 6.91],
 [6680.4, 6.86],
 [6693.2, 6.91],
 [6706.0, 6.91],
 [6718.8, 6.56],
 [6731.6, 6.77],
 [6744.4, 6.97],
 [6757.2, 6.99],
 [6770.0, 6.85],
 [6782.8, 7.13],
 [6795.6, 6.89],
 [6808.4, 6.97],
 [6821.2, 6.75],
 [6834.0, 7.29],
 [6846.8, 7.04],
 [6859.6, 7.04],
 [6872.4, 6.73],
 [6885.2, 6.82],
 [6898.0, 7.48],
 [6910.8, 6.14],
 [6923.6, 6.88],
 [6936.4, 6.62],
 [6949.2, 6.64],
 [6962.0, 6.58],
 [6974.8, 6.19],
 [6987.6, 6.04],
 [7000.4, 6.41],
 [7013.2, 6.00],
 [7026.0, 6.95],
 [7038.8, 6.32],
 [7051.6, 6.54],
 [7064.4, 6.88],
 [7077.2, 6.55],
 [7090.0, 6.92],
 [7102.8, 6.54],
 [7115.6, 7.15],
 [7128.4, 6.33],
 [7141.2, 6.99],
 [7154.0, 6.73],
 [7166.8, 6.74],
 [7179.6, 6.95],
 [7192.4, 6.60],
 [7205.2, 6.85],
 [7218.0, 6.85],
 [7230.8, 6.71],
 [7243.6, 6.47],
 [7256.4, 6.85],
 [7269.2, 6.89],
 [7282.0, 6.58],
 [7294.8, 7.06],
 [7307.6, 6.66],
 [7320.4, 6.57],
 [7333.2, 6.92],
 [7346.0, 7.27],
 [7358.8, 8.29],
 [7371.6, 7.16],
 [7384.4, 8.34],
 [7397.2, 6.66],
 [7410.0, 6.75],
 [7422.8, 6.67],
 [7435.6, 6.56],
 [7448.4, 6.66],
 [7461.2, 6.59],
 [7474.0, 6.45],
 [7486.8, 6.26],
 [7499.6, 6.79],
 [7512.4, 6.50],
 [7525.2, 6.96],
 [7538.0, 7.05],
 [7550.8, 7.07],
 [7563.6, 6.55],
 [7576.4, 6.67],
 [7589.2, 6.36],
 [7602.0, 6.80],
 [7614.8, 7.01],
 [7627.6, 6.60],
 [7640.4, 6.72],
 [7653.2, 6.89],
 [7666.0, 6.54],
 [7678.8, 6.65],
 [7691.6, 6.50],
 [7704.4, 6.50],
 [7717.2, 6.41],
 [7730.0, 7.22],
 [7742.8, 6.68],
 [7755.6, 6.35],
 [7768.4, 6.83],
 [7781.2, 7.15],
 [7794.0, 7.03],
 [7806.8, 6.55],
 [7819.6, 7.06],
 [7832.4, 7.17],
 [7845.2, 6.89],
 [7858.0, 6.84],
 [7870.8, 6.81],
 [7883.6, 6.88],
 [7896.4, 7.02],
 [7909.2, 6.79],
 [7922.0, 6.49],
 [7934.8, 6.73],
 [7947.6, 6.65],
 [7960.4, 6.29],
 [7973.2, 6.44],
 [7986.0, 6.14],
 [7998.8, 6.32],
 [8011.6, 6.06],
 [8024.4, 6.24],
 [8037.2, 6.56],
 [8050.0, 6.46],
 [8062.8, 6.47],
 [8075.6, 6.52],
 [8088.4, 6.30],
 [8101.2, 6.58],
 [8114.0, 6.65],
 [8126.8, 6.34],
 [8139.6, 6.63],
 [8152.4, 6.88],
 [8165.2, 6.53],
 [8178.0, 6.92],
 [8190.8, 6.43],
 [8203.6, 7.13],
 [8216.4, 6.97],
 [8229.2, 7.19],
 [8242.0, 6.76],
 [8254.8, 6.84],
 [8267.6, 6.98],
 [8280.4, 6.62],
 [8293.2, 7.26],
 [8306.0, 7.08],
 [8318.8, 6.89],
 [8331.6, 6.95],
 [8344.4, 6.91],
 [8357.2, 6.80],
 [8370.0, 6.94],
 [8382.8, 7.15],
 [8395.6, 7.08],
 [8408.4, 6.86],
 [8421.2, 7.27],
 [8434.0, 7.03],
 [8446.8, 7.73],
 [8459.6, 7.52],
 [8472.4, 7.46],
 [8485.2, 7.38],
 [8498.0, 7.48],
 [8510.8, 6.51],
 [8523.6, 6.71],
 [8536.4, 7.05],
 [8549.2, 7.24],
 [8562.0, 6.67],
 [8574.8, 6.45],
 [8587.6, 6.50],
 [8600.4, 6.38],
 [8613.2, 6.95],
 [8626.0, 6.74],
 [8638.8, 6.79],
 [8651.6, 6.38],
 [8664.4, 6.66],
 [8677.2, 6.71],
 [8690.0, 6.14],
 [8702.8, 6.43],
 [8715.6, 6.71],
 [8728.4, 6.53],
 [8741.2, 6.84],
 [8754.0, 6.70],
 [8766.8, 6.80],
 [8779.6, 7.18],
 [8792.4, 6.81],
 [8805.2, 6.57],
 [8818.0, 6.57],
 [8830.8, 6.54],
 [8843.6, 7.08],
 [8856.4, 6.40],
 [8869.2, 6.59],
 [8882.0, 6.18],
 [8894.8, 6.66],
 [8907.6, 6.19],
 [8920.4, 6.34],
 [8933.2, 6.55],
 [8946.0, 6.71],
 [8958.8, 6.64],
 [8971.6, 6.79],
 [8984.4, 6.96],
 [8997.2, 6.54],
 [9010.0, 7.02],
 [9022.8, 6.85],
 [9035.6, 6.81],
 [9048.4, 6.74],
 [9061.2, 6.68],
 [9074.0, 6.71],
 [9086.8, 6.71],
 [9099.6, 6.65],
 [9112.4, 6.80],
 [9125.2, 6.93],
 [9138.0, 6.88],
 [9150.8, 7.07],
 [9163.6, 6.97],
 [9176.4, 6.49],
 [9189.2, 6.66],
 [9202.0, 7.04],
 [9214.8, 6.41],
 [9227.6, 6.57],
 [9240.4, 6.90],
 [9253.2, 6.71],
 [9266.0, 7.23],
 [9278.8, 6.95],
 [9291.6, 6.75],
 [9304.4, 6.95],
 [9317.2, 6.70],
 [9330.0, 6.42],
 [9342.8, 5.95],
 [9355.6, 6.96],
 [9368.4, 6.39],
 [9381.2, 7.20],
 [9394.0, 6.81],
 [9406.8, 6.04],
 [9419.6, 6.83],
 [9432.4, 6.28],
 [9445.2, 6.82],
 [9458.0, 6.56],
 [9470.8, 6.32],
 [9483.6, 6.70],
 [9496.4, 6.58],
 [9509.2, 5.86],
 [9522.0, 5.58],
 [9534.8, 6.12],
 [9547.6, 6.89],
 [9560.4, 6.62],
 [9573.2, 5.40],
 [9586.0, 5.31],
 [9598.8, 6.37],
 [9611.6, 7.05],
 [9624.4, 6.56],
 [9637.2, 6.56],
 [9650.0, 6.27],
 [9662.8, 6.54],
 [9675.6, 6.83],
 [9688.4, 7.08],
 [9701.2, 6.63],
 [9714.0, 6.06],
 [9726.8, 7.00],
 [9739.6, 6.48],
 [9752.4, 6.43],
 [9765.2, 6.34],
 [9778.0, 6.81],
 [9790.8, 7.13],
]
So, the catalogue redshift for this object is 0.121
